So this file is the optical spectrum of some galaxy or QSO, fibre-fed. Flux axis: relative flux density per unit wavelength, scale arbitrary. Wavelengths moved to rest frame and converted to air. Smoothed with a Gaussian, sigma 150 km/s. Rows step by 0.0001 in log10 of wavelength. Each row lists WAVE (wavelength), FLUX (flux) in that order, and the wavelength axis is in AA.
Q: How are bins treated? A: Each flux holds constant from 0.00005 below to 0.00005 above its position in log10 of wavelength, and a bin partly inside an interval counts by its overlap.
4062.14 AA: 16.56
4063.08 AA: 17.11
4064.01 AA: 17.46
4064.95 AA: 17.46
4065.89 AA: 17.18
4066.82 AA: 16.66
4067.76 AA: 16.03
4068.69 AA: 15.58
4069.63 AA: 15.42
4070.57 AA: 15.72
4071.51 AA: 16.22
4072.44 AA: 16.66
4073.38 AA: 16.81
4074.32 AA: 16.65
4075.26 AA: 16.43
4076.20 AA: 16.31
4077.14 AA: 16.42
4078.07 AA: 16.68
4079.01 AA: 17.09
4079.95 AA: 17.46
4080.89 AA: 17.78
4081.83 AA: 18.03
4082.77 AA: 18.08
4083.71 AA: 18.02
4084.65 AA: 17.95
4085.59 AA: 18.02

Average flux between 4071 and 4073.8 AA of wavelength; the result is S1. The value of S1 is 16.6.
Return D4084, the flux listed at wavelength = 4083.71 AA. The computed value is 18.02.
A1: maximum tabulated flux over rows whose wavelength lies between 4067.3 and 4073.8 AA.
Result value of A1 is 16.81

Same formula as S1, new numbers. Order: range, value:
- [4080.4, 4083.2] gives 18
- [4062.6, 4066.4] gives 17.3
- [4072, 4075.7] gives 16.6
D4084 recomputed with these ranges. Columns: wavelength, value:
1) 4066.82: 16.66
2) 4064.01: 17.46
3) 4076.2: 16.31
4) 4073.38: 16.81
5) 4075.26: 16.43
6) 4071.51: 16.22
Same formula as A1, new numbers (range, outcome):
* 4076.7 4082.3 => 18.03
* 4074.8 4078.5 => 16.68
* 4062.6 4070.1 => 17.46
